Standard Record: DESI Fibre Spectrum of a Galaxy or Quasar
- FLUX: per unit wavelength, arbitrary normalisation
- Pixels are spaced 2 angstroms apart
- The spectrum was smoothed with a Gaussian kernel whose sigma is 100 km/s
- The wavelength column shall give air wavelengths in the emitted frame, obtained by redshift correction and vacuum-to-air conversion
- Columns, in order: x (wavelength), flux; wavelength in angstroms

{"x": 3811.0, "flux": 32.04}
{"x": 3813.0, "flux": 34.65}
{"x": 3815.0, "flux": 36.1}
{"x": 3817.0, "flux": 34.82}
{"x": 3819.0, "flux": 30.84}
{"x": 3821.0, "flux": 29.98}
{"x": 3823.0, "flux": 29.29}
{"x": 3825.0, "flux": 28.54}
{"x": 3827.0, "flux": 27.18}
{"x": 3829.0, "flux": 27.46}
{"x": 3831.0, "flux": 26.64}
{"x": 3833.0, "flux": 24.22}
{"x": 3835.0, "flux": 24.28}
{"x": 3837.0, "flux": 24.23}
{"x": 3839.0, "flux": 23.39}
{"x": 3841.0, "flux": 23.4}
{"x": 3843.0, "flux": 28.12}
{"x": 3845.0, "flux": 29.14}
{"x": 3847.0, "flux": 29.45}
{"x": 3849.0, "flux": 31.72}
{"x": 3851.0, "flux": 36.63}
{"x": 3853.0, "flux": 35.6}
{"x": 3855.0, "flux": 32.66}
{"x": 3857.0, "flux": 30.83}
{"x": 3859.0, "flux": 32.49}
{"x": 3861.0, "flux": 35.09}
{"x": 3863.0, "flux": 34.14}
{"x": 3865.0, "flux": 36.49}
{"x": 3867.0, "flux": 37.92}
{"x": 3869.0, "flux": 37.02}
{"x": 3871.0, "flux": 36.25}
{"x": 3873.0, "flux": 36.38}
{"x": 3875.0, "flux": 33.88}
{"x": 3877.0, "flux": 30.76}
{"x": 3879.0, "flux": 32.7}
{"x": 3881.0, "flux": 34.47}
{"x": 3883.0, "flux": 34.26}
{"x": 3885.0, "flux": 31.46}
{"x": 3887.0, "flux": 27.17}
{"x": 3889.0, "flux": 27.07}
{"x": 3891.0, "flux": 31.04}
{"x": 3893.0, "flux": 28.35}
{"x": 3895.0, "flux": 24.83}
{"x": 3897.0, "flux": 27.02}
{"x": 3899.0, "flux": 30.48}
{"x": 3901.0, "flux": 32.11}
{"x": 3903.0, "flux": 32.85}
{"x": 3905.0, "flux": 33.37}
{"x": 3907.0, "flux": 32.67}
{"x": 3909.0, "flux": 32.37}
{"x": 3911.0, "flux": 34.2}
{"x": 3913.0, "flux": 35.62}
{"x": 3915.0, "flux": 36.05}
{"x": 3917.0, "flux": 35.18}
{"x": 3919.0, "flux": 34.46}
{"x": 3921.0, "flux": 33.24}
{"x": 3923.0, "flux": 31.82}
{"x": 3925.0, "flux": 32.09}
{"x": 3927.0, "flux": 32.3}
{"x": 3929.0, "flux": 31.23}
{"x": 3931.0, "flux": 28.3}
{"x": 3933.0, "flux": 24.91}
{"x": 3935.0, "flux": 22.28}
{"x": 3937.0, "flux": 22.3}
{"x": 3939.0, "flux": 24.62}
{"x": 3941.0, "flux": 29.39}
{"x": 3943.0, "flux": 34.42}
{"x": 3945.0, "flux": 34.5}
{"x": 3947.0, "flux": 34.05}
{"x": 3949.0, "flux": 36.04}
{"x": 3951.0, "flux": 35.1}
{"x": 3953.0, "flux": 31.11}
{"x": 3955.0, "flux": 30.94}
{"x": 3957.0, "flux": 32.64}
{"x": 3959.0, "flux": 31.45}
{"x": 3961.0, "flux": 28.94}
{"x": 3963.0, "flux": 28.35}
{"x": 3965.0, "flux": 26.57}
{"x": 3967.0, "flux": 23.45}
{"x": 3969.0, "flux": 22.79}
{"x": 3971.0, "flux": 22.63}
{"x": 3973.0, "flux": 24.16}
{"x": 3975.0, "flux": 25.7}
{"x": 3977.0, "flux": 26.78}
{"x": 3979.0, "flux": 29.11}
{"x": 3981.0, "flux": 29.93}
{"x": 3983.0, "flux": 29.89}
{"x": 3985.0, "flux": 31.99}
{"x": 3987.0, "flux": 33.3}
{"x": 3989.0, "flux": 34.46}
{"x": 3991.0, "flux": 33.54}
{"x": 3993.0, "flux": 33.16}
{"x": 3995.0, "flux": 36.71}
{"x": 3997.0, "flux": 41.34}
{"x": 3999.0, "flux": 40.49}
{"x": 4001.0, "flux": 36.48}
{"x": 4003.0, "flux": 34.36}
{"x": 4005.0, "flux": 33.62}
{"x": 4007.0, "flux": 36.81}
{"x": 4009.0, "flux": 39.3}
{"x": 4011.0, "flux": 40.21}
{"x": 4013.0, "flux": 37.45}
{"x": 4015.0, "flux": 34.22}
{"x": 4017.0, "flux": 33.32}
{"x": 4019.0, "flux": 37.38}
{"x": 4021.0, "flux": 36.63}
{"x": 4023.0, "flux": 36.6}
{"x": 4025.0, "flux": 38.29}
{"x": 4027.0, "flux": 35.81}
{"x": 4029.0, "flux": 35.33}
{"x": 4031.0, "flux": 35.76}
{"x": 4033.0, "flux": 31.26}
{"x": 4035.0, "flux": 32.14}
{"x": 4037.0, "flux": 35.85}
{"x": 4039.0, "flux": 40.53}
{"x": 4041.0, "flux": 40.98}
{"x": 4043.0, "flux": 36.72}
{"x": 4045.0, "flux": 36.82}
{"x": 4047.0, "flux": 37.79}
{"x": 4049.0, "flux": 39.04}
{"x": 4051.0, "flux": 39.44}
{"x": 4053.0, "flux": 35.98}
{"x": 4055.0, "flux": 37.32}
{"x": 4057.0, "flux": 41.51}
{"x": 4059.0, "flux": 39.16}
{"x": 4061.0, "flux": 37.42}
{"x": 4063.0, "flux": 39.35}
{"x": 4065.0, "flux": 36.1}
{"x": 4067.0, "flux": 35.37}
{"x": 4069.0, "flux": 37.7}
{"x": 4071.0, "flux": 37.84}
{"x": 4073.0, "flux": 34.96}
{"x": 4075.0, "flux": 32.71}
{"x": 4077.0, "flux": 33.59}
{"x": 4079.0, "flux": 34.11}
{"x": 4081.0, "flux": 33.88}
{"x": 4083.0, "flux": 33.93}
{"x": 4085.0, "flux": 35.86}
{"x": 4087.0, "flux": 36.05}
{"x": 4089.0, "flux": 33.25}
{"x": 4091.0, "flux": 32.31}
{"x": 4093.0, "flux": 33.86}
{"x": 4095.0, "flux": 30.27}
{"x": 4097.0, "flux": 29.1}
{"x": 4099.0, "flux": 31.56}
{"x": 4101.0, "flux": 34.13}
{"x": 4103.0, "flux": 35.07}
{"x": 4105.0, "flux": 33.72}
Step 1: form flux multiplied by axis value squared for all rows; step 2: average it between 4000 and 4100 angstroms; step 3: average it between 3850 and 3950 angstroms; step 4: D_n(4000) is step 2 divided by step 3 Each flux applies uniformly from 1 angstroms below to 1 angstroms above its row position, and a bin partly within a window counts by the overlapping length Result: 1.2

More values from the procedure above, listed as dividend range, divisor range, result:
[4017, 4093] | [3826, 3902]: 1.30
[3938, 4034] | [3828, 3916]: 1.11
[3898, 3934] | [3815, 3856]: 1.16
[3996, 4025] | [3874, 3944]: 1.27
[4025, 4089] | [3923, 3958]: 1.27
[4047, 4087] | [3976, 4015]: 1.09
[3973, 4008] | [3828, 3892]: 1.14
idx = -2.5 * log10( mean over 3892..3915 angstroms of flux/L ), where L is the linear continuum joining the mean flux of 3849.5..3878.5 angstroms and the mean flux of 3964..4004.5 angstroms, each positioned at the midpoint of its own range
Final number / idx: 0.06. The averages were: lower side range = 34.6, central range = 31.5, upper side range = 30.9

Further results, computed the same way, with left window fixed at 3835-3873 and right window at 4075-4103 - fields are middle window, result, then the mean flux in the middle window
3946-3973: 0.11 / 29.3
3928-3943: 0.21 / 26.7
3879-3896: 0.07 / 30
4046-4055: -0.15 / 38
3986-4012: -0.12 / 36.4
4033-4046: -0.12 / 36.7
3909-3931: -0.04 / 33.3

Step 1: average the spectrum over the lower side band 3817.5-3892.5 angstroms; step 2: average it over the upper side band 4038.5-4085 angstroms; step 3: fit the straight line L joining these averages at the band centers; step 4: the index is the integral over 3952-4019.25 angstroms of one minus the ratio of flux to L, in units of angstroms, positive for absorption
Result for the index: 5.3 angstroms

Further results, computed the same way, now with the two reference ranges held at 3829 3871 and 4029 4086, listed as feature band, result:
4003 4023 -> -0.66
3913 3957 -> 2.39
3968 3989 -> 3.90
